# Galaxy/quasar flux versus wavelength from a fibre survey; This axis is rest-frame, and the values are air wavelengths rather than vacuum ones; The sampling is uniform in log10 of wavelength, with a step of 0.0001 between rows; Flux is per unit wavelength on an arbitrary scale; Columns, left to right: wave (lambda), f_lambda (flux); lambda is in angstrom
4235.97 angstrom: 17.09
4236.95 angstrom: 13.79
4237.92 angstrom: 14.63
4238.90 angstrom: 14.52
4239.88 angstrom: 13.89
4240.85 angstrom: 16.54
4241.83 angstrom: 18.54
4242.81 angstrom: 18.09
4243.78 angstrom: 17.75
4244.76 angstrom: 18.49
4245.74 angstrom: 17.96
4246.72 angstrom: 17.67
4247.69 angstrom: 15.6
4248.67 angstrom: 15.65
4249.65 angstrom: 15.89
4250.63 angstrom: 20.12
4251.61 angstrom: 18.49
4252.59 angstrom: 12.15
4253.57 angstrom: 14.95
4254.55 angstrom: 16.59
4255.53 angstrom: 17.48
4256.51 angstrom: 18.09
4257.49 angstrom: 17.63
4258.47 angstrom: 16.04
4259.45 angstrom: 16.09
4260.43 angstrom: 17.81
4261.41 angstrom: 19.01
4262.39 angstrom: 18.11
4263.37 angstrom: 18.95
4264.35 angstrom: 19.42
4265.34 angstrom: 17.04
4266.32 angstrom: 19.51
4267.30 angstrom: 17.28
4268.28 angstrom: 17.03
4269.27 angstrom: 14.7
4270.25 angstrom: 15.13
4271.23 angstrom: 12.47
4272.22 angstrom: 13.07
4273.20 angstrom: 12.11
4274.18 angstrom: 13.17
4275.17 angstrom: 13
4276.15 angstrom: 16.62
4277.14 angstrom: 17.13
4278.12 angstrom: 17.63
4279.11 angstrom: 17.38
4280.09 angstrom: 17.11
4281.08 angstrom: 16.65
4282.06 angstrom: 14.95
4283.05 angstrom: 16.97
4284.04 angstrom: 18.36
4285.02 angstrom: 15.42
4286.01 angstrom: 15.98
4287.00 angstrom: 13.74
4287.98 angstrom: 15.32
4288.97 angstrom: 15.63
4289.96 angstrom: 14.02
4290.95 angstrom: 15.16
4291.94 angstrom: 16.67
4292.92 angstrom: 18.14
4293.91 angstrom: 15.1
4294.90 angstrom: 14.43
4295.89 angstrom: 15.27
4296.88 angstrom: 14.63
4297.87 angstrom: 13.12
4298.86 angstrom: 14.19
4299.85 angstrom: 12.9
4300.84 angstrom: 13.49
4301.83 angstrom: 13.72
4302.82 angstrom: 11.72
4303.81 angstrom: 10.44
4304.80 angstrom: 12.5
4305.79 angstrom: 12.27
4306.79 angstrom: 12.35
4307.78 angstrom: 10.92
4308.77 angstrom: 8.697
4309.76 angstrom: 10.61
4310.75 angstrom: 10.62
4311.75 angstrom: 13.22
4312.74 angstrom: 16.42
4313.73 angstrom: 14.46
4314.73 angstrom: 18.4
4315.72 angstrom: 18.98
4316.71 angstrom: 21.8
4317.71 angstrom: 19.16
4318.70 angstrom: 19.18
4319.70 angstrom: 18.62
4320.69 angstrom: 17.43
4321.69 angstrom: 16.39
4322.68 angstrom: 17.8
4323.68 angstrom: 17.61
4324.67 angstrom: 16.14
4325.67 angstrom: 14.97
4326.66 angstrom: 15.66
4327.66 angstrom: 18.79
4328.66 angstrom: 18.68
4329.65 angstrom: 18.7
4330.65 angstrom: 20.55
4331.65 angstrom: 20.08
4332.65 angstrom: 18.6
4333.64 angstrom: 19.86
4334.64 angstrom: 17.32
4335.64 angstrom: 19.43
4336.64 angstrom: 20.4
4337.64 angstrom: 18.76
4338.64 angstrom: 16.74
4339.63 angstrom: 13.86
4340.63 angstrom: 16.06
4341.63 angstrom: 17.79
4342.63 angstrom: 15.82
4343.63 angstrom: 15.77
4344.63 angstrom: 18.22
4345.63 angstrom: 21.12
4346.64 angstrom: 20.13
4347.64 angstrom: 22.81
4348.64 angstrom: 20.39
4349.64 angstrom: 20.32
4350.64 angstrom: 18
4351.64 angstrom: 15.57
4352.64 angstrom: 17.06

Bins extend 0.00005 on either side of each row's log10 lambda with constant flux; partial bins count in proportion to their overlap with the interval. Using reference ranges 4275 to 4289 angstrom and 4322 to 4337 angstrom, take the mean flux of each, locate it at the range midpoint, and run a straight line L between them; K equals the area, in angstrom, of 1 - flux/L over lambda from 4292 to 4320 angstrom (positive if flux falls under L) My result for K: 4.5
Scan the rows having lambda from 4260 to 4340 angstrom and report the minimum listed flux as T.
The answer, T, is 8.697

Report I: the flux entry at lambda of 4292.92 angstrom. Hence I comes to 18.14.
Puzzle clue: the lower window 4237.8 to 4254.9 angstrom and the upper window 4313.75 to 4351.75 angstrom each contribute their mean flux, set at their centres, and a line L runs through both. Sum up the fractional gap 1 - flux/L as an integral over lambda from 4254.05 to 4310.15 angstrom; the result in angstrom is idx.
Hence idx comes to 6.5 angstrom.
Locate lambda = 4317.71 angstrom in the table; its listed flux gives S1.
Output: 19.16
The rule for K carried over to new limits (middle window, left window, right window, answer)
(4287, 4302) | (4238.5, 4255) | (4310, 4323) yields 1.87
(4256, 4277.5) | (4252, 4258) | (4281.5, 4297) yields -0.44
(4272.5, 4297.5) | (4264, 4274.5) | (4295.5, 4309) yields -2.61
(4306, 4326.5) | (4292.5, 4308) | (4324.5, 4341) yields 0.15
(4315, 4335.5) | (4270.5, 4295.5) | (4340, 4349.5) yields -0.81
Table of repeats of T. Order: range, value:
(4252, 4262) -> 12.15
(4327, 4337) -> 17.32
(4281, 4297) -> 13.74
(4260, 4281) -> 12.11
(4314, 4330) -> 14.97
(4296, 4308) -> 10.44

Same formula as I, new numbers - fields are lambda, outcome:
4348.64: 20.39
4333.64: 19.86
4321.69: 16.39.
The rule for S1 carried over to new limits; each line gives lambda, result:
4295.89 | 15.27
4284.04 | 18.36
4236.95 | 13.79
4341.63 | 17.79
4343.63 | 15.77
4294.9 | 14.43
